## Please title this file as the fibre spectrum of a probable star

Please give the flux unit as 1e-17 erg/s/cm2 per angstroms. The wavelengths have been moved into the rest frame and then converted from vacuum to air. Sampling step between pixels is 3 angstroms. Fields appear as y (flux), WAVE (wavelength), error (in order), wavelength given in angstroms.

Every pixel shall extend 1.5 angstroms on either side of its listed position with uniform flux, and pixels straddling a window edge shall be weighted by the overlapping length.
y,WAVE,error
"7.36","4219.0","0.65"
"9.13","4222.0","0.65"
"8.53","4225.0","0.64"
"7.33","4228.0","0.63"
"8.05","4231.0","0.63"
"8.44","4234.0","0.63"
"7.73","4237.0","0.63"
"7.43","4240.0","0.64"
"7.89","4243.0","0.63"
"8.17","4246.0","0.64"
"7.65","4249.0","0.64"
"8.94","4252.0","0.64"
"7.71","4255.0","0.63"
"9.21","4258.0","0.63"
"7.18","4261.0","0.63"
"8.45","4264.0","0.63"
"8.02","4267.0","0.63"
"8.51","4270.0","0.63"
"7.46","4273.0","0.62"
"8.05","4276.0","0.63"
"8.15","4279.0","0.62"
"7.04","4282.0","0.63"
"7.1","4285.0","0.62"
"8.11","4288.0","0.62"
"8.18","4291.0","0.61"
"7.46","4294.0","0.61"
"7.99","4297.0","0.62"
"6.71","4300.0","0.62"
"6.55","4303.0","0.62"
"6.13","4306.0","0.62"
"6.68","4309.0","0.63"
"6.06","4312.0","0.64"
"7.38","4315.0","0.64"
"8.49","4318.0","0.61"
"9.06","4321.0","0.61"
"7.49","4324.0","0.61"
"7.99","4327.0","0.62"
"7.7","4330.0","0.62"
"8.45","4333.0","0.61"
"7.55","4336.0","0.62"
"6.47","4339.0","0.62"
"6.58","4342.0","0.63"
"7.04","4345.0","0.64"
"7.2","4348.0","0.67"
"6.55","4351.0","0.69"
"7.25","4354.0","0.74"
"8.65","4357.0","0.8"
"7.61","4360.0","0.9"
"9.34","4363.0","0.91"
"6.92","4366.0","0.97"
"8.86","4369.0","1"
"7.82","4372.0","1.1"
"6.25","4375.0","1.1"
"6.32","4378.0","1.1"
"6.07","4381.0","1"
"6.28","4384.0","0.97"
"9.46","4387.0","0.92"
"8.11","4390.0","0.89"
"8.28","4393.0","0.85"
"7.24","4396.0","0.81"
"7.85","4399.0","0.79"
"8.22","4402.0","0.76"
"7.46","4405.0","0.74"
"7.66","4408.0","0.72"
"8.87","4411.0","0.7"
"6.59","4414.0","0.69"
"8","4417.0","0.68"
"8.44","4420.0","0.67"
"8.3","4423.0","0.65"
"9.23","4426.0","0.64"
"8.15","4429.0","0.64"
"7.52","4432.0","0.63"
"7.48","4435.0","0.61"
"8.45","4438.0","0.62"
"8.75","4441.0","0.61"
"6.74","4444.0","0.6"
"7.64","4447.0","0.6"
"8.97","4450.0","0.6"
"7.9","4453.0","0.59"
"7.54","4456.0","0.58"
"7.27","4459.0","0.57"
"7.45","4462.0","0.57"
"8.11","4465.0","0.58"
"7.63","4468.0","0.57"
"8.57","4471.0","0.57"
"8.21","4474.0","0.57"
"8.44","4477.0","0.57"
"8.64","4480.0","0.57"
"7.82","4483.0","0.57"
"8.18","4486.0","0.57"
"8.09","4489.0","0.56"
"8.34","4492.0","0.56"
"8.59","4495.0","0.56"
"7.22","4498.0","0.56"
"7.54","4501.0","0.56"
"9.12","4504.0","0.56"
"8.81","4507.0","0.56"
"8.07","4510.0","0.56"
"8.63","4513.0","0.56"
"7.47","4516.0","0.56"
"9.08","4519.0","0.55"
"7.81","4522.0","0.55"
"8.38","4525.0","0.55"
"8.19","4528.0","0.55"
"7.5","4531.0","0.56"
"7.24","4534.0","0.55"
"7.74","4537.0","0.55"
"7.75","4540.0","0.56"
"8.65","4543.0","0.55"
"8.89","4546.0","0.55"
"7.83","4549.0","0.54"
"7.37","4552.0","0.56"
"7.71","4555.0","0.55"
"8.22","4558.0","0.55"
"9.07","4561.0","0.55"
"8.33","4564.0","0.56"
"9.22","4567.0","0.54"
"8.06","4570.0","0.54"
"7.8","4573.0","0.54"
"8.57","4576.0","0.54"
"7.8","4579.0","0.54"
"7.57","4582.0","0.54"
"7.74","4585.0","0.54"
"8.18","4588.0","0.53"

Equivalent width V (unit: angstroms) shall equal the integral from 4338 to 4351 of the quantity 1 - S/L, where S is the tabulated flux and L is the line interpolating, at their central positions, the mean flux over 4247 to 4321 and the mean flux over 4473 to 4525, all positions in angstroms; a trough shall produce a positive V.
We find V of 1.7 angstroms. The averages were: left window 7.67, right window 8.24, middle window 6.8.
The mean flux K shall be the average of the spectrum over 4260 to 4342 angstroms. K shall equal 7.55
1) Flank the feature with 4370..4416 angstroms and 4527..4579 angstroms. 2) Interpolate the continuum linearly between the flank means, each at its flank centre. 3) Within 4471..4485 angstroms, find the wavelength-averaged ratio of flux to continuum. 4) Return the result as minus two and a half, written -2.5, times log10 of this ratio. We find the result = -0.063 mag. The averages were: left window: 7.52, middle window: 8.31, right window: 8.12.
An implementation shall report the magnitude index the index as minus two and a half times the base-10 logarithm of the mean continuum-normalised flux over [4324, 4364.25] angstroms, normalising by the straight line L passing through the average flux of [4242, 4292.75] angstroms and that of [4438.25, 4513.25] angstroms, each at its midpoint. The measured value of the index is 0.07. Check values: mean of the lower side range 7.99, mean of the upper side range 8.09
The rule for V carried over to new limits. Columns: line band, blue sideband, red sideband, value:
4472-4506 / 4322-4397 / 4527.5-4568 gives -1.3 angstroms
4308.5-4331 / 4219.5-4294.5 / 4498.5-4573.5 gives 1.1 angstroms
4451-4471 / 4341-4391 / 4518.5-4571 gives 0.2 angstroms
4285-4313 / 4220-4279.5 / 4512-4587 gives 3.4 angstroms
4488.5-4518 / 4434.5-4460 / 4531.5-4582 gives -0.8 angstroms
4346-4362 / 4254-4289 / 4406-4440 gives 1.0 angstroms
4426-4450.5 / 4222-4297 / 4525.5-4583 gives 0.1 angstroms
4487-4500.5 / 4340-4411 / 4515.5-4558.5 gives -0.3 angstroms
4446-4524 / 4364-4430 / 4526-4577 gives -1.6 angstroms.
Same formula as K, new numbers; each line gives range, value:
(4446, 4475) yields 7.93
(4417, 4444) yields 8.19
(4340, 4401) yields 7.48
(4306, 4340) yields 7.53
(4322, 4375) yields 7.59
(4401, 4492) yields 8.01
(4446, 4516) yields 8.11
